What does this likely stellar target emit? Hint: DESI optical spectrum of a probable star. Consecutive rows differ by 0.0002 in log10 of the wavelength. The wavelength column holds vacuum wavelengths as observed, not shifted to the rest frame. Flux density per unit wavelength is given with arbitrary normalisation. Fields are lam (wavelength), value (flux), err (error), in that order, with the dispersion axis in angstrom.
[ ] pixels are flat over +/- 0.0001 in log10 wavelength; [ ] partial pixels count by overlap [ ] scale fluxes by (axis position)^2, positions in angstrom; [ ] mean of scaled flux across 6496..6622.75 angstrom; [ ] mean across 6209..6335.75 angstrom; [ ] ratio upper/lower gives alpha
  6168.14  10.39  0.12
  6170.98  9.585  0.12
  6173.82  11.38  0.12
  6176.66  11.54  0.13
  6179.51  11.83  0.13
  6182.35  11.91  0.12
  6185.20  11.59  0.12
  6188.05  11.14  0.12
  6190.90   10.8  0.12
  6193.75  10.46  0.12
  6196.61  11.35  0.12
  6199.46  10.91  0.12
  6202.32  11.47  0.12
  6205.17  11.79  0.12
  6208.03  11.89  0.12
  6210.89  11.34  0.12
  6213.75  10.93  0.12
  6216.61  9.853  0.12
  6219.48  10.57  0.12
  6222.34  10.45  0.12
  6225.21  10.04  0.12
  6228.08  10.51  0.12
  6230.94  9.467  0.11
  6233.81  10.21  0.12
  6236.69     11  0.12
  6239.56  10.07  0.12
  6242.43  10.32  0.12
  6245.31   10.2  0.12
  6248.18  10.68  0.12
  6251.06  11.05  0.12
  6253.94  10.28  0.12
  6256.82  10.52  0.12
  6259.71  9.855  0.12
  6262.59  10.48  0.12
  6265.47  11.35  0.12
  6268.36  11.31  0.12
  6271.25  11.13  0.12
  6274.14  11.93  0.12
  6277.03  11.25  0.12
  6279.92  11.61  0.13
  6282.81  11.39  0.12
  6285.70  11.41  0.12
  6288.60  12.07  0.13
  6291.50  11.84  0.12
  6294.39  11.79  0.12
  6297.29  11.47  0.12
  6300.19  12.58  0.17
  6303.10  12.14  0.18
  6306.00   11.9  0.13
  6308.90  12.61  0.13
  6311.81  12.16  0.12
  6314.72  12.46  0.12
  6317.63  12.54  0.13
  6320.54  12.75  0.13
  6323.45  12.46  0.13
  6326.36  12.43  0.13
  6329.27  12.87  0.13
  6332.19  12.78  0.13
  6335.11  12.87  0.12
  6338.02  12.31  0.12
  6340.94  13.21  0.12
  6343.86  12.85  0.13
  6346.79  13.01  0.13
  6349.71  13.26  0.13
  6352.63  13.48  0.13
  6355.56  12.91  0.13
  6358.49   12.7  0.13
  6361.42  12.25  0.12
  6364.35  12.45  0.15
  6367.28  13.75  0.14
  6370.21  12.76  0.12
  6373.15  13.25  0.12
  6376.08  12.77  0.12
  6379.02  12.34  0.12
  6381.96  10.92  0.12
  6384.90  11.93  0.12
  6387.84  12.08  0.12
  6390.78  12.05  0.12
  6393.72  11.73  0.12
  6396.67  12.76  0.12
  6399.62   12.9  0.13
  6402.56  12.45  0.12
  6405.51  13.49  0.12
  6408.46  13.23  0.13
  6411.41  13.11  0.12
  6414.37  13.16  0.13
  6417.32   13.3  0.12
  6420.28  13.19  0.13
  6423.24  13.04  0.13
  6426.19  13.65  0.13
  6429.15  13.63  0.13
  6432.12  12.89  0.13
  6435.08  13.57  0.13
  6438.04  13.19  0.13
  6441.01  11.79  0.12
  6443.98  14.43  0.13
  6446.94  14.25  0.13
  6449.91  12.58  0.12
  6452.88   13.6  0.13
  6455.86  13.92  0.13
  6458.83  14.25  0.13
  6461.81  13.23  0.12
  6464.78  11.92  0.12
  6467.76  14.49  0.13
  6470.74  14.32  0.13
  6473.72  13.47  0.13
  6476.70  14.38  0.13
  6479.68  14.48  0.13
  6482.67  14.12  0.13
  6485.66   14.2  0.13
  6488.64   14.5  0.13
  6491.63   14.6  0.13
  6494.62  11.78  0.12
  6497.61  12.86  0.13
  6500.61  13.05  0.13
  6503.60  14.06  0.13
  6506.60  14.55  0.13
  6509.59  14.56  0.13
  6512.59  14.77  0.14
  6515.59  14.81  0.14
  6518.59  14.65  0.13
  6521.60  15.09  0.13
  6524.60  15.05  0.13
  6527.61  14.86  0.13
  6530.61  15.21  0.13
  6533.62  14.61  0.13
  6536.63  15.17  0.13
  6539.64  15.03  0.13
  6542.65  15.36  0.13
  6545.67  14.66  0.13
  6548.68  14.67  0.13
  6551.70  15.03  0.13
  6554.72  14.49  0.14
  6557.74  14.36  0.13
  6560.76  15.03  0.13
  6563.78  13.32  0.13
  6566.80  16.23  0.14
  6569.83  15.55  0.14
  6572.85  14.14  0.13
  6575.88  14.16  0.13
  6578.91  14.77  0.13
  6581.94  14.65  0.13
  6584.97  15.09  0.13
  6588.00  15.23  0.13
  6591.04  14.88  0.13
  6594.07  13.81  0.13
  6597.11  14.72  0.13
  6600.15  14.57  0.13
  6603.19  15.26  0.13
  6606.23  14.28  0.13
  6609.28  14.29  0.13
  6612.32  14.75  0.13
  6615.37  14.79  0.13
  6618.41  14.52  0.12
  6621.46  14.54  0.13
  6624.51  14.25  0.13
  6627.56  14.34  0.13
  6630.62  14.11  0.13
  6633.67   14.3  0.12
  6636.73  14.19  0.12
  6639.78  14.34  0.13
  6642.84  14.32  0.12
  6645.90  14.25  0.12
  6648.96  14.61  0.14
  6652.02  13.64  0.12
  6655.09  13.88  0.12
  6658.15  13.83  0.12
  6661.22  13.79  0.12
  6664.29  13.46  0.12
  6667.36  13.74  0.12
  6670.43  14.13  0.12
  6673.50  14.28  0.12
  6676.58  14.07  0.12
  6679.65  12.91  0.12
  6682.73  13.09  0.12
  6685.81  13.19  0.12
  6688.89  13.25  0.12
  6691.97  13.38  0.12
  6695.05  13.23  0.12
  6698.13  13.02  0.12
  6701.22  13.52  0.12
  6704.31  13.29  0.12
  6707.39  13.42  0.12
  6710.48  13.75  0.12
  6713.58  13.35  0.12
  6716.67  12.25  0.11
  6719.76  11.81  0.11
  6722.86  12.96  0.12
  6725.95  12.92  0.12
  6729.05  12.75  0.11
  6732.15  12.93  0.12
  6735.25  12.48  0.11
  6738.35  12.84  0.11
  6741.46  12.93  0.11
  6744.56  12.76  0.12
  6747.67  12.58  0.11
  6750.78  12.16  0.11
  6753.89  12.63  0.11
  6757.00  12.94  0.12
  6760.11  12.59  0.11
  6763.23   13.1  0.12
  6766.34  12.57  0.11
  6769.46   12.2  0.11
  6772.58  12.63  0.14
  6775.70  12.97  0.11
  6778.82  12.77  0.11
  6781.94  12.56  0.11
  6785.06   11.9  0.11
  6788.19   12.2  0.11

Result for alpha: 1.4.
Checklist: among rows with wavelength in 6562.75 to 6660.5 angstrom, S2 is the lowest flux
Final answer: 13.32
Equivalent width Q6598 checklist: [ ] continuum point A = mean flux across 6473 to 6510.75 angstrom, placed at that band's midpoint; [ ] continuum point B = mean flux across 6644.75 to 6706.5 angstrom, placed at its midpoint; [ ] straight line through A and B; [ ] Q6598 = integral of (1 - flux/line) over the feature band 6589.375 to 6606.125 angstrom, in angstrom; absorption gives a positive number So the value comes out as -1.08 angstrom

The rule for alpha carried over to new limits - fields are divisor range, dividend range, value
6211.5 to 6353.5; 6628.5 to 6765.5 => 1.31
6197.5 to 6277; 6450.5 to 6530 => 1.42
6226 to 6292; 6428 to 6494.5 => 1.34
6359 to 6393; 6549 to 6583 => 1.26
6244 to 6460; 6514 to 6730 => 1.24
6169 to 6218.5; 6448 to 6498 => 1.34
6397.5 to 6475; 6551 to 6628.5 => 1.15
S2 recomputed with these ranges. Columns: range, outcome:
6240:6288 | 9.855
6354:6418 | 10.92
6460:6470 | 11.92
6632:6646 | 14.19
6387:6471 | 11.73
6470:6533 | 11.78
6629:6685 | 12.91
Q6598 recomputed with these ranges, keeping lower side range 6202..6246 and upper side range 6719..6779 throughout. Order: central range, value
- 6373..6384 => -0.9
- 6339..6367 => -4.5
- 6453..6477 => -4.4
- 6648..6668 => -2.4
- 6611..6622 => -2.3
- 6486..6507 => -3.5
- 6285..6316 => -3.2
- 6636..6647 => -1.8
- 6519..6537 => -4.8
